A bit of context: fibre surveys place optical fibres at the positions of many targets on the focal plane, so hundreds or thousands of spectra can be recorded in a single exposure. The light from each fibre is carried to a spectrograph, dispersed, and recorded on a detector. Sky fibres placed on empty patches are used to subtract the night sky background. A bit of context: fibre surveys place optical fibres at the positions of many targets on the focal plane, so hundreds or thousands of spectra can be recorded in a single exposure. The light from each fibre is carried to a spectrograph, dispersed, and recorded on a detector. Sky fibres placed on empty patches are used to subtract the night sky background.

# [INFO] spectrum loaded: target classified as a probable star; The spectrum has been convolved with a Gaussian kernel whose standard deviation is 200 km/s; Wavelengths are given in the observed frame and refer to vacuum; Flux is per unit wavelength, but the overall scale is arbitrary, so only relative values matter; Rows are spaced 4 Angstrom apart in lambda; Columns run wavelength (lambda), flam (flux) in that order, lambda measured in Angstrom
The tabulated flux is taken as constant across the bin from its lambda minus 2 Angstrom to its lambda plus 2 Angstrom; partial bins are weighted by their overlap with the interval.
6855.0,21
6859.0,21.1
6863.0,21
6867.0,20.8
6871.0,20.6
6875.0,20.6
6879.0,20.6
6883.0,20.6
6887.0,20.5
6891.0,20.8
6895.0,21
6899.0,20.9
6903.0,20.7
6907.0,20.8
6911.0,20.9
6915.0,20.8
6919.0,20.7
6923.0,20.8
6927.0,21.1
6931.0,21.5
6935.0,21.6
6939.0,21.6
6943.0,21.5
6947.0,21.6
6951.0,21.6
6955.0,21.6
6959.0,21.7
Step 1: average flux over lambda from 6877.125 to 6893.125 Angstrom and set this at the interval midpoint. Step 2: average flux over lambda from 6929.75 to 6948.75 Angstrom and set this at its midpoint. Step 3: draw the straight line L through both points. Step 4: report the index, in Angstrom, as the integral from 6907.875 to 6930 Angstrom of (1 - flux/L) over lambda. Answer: 0.3 Angstrom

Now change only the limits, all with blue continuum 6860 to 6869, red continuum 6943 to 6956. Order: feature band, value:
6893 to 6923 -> 0.6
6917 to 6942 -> 0.2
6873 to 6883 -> 0.2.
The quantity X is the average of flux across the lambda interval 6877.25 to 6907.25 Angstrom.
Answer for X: 20.7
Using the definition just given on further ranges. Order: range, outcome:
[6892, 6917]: 20.8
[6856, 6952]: 21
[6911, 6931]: 20.9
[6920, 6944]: 21.3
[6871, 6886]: 20.6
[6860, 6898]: 20.7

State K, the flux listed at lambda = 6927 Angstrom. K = 21.1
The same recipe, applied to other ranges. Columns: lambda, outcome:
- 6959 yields 21.7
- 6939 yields 21.6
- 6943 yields 21.5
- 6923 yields 20.8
